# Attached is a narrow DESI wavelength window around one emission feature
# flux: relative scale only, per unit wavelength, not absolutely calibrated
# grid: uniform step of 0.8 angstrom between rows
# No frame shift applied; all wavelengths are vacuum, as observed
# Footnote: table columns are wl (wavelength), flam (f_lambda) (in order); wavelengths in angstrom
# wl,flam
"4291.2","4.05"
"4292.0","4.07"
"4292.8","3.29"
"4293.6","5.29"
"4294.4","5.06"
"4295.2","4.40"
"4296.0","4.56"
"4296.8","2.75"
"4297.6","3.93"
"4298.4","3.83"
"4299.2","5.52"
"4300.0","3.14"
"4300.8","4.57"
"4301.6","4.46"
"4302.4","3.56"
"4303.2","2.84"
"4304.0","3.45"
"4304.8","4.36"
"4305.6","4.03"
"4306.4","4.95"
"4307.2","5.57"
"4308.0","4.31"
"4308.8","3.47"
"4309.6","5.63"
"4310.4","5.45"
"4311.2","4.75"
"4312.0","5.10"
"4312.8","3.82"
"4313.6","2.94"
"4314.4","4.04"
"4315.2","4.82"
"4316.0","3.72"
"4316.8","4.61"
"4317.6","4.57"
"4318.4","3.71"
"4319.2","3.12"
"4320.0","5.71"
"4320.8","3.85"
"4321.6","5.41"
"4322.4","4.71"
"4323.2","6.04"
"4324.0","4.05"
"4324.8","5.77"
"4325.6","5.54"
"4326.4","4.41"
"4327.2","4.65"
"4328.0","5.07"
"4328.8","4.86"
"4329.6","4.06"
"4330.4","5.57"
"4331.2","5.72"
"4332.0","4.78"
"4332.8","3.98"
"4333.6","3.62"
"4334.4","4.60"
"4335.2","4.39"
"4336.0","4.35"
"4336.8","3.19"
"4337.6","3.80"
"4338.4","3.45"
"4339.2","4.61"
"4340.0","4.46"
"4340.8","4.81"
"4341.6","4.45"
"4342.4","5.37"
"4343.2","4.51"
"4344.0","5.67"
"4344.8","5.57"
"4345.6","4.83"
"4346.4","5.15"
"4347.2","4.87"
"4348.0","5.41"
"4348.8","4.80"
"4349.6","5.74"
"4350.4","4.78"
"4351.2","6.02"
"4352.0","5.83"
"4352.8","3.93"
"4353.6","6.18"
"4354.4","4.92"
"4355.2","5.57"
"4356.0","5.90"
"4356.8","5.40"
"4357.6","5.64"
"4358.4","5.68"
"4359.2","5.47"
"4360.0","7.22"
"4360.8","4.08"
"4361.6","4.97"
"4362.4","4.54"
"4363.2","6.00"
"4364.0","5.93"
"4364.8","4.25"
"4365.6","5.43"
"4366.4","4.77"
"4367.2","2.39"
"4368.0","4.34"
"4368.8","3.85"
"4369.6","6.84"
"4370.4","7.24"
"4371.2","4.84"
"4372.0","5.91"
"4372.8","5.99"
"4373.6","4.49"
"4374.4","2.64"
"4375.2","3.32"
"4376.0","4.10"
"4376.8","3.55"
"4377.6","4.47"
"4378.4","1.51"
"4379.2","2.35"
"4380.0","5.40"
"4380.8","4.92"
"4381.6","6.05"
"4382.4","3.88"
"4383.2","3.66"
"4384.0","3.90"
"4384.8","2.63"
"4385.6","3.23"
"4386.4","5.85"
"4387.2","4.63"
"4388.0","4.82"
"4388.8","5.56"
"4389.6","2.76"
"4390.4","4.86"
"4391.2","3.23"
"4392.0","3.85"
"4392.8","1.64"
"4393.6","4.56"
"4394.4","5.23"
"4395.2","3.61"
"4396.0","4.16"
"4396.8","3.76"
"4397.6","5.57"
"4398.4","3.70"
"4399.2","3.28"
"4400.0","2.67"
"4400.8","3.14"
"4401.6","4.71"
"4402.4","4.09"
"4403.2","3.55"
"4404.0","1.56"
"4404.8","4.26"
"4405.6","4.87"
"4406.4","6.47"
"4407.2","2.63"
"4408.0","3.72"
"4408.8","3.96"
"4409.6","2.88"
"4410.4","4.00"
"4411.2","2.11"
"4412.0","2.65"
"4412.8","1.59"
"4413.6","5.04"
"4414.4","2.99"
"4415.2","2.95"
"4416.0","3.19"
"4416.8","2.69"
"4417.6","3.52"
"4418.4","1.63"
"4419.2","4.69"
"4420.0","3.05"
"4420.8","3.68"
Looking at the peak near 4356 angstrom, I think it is C III] 1909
